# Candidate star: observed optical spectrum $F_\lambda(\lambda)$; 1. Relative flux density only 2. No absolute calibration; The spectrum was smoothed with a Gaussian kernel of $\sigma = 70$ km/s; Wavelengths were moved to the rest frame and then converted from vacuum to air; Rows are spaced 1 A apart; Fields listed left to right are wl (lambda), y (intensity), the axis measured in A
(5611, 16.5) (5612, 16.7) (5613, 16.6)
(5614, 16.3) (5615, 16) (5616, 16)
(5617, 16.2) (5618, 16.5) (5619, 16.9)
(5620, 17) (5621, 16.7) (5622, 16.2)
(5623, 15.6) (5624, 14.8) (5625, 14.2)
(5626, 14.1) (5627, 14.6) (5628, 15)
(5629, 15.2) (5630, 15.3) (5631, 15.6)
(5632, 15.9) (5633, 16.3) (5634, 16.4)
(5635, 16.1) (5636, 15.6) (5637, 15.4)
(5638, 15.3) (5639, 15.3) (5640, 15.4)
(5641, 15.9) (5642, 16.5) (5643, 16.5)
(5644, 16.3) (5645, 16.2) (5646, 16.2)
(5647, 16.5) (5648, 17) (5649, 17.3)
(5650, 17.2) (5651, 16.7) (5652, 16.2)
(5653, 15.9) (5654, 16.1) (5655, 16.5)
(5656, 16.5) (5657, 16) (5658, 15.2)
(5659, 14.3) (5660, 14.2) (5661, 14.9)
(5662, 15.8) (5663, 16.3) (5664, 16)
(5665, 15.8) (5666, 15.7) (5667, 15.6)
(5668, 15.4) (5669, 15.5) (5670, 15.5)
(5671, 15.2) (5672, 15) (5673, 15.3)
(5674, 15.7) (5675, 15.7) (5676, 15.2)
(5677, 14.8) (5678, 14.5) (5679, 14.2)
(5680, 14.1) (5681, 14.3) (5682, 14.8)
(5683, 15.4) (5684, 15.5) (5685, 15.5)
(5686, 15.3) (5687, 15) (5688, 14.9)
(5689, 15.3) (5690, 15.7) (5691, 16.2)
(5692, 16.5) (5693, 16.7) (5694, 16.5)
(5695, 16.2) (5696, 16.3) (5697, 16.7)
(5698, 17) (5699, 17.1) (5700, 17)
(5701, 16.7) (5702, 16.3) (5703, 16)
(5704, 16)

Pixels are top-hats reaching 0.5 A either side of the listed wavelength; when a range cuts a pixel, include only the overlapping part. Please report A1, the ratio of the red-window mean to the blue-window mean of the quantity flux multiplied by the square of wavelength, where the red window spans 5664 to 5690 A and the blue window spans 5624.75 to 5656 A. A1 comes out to 1.0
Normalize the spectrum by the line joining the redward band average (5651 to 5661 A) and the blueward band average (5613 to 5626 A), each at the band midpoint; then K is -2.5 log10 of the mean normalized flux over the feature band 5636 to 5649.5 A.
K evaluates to -0.02 mag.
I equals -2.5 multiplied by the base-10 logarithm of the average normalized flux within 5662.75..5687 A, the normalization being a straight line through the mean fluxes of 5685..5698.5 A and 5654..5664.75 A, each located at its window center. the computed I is 0.04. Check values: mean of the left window 15.6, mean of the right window 16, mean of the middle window 15.2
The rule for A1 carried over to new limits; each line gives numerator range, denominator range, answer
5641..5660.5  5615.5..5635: 1.04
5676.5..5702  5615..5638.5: 1.02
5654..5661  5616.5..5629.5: 1.00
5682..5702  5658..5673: 1.05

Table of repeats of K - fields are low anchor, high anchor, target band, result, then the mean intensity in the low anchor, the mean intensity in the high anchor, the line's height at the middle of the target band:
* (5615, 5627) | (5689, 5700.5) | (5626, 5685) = 0.03 mag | 15.8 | 16.5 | 16.1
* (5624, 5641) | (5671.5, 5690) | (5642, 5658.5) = -0.08 mag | 15.4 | 15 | 15.2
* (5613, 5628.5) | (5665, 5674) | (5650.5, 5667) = -0.02 mag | 15.8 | 15.4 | 15.5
